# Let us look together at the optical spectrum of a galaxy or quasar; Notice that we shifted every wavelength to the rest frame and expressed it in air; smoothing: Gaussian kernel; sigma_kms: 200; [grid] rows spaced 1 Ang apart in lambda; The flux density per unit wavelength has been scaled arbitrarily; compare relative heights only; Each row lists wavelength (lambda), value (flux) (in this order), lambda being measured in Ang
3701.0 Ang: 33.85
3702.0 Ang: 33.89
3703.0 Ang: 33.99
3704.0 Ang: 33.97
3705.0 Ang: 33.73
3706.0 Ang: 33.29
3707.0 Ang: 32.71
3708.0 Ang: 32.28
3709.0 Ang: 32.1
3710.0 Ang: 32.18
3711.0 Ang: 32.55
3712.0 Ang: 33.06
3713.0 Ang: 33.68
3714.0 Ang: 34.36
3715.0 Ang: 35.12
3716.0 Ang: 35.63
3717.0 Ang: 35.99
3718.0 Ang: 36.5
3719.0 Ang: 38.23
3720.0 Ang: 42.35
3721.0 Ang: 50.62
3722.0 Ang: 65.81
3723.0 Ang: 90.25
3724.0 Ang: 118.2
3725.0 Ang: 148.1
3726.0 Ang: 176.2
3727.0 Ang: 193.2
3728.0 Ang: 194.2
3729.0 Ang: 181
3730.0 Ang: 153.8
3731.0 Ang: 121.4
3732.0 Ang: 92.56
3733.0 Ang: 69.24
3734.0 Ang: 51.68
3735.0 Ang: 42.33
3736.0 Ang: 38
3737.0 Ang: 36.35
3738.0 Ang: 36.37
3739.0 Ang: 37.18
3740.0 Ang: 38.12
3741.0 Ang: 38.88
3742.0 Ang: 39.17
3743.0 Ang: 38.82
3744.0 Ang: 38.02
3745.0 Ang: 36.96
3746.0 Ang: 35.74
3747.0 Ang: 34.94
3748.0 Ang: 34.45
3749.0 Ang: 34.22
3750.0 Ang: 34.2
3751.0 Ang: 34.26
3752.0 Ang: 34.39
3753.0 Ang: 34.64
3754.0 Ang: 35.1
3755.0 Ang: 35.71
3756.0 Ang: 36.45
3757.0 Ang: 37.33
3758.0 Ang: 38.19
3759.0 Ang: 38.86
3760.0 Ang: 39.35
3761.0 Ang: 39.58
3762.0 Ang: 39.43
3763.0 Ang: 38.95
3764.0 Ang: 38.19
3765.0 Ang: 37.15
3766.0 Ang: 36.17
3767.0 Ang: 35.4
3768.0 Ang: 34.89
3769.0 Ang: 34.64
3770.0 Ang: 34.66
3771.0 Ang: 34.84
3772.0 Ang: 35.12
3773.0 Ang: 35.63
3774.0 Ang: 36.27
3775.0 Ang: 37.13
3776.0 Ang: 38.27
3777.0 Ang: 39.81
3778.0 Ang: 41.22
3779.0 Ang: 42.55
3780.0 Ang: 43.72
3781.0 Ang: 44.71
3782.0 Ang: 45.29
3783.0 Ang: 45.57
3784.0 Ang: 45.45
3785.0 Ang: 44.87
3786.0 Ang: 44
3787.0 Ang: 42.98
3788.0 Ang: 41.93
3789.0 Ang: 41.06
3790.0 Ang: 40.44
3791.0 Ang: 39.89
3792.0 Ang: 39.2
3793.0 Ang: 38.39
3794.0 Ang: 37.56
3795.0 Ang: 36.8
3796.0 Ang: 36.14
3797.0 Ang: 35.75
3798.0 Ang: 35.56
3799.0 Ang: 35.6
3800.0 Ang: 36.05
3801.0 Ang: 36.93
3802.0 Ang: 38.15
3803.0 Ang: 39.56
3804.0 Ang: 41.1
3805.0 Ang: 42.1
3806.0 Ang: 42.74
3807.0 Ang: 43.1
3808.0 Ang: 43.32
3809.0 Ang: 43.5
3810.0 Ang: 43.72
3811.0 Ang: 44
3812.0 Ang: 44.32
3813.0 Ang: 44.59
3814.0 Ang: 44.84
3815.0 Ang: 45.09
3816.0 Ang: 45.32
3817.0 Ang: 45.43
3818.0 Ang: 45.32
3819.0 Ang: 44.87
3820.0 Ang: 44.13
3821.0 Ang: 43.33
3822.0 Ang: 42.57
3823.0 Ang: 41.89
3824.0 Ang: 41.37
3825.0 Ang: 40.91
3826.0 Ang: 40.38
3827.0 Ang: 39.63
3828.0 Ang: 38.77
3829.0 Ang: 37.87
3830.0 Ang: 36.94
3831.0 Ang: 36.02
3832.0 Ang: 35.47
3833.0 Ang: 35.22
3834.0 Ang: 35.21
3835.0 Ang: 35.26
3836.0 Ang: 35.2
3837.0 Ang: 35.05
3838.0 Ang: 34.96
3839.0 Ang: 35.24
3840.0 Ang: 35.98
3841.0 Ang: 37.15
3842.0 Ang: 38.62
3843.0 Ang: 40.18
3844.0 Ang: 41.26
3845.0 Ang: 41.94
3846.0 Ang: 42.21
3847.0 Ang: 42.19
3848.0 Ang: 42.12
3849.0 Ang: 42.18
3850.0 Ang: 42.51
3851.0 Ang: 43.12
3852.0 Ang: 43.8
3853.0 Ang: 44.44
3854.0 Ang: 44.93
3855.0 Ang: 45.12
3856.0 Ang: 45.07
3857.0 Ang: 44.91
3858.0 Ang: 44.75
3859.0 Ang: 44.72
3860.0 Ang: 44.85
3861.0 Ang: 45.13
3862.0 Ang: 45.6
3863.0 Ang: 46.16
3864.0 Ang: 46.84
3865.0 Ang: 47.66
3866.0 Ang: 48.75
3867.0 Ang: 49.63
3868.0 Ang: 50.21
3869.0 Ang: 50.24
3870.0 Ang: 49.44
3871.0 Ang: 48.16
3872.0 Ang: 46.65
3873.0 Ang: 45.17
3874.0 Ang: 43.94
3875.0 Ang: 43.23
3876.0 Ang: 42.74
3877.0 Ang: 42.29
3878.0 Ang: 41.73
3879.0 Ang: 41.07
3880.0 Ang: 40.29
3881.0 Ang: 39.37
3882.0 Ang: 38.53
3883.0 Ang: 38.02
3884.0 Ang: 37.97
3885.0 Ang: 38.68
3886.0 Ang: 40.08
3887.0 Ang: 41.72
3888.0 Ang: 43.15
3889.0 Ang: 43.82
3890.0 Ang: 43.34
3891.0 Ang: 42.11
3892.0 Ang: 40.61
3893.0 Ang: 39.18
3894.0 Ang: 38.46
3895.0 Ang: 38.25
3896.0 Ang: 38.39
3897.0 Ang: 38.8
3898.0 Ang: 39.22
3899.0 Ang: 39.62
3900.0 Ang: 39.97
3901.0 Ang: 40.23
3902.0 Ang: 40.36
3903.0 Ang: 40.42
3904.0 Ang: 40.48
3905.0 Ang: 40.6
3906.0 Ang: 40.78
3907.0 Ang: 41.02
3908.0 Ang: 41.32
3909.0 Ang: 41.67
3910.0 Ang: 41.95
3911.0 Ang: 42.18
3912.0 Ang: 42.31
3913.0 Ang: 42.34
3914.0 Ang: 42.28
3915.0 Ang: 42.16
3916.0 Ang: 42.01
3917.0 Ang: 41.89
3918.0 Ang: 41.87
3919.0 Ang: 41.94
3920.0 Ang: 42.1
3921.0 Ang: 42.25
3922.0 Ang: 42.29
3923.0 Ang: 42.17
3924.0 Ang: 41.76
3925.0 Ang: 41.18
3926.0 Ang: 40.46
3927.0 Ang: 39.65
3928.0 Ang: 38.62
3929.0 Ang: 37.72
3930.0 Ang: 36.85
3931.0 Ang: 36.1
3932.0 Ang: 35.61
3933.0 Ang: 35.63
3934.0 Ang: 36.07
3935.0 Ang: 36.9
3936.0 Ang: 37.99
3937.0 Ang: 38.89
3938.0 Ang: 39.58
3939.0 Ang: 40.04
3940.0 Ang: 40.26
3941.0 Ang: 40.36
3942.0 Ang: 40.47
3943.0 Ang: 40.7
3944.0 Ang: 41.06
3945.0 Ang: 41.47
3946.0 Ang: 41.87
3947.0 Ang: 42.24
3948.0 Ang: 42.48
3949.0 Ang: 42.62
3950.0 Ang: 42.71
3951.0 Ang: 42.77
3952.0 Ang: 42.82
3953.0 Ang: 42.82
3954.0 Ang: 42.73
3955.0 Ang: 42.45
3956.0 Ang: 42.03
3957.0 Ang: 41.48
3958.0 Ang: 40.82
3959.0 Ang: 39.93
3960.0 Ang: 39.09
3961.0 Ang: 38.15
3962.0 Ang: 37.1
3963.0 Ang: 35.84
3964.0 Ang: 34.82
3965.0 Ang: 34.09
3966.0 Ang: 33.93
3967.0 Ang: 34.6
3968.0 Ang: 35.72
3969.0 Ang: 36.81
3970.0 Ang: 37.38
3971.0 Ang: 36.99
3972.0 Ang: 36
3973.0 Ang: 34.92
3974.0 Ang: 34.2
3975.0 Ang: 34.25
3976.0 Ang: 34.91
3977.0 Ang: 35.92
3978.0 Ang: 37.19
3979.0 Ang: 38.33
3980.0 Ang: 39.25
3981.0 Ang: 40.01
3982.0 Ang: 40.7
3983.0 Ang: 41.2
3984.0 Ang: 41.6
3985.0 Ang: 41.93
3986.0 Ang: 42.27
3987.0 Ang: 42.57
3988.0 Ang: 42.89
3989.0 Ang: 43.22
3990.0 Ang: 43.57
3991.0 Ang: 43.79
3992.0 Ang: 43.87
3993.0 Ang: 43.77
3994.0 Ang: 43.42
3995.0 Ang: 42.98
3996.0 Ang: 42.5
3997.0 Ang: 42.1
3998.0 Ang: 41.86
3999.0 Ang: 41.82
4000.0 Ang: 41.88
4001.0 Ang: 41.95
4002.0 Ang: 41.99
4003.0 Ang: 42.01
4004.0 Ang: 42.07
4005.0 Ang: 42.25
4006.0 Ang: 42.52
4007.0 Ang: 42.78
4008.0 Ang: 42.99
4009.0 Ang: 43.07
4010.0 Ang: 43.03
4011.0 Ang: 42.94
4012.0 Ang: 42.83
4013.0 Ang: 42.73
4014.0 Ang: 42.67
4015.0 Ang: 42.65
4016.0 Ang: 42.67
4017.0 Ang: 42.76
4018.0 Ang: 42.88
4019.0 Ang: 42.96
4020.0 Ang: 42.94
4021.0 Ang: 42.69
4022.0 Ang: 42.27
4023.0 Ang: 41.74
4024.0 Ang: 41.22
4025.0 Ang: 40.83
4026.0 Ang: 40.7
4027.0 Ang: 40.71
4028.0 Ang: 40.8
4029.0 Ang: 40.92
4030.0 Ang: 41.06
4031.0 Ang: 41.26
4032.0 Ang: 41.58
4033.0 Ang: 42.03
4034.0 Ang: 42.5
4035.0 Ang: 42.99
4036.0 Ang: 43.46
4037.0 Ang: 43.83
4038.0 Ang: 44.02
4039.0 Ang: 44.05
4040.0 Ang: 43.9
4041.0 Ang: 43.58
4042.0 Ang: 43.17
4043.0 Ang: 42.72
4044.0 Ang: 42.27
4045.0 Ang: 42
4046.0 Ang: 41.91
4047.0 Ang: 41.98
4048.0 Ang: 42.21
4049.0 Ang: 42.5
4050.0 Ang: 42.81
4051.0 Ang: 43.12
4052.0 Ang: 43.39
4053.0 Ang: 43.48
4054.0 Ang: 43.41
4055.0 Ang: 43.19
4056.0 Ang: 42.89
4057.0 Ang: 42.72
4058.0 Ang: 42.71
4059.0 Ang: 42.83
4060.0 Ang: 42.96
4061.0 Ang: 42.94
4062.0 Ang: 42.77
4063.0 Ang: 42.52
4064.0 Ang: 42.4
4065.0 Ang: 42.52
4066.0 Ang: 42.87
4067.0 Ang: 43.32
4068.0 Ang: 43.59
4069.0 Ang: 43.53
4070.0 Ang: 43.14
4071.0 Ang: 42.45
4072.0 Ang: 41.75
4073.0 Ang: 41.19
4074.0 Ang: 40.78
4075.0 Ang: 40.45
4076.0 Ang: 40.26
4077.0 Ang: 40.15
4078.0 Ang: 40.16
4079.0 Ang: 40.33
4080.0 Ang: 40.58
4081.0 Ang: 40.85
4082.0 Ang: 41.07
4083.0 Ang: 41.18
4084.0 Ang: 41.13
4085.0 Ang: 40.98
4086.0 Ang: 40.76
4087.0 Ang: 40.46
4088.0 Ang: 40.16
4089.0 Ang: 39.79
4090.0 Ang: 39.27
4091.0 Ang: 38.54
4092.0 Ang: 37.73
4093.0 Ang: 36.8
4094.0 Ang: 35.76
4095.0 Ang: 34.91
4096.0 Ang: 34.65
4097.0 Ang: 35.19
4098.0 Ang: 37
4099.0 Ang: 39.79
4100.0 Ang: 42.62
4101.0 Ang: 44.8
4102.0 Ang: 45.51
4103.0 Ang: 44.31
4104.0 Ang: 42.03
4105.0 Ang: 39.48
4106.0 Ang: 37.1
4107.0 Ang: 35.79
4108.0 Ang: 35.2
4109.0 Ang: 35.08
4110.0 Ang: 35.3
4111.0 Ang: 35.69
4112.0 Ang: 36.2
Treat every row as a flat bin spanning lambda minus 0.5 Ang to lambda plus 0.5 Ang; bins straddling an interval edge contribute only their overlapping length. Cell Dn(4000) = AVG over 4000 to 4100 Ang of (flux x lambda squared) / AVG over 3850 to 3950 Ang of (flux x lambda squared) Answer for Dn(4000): 1.07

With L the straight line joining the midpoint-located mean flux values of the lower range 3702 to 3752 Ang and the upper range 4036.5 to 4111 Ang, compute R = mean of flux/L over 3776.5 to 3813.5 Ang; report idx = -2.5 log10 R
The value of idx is 0.34 mag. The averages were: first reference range 59.8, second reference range 41.1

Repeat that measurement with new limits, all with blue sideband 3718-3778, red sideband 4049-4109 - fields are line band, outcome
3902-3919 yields 0.18 mag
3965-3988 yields 0.21 mag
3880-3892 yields 0.23 mag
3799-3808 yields 0.33 mag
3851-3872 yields 0.11 mag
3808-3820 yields 0.20 mag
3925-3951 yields 0.20 mag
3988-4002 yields 0.05 mag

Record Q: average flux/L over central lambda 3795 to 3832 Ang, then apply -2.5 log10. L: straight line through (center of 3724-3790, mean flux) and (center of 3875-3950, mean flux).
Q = 0.20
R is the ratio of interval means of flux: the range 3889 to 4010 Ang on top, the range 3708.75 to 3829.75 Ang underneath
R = 0.83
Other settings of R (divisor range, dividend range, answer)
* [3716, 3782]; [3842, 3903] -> 0.77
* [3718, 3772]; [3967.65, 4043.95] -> 0.70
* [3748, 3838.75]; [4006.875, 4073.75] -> 1.08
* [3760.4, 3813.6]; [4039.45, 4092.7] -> 1.05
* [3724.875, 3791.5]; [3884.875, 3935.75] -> 0.77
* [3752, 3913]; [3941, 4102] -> 1.01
